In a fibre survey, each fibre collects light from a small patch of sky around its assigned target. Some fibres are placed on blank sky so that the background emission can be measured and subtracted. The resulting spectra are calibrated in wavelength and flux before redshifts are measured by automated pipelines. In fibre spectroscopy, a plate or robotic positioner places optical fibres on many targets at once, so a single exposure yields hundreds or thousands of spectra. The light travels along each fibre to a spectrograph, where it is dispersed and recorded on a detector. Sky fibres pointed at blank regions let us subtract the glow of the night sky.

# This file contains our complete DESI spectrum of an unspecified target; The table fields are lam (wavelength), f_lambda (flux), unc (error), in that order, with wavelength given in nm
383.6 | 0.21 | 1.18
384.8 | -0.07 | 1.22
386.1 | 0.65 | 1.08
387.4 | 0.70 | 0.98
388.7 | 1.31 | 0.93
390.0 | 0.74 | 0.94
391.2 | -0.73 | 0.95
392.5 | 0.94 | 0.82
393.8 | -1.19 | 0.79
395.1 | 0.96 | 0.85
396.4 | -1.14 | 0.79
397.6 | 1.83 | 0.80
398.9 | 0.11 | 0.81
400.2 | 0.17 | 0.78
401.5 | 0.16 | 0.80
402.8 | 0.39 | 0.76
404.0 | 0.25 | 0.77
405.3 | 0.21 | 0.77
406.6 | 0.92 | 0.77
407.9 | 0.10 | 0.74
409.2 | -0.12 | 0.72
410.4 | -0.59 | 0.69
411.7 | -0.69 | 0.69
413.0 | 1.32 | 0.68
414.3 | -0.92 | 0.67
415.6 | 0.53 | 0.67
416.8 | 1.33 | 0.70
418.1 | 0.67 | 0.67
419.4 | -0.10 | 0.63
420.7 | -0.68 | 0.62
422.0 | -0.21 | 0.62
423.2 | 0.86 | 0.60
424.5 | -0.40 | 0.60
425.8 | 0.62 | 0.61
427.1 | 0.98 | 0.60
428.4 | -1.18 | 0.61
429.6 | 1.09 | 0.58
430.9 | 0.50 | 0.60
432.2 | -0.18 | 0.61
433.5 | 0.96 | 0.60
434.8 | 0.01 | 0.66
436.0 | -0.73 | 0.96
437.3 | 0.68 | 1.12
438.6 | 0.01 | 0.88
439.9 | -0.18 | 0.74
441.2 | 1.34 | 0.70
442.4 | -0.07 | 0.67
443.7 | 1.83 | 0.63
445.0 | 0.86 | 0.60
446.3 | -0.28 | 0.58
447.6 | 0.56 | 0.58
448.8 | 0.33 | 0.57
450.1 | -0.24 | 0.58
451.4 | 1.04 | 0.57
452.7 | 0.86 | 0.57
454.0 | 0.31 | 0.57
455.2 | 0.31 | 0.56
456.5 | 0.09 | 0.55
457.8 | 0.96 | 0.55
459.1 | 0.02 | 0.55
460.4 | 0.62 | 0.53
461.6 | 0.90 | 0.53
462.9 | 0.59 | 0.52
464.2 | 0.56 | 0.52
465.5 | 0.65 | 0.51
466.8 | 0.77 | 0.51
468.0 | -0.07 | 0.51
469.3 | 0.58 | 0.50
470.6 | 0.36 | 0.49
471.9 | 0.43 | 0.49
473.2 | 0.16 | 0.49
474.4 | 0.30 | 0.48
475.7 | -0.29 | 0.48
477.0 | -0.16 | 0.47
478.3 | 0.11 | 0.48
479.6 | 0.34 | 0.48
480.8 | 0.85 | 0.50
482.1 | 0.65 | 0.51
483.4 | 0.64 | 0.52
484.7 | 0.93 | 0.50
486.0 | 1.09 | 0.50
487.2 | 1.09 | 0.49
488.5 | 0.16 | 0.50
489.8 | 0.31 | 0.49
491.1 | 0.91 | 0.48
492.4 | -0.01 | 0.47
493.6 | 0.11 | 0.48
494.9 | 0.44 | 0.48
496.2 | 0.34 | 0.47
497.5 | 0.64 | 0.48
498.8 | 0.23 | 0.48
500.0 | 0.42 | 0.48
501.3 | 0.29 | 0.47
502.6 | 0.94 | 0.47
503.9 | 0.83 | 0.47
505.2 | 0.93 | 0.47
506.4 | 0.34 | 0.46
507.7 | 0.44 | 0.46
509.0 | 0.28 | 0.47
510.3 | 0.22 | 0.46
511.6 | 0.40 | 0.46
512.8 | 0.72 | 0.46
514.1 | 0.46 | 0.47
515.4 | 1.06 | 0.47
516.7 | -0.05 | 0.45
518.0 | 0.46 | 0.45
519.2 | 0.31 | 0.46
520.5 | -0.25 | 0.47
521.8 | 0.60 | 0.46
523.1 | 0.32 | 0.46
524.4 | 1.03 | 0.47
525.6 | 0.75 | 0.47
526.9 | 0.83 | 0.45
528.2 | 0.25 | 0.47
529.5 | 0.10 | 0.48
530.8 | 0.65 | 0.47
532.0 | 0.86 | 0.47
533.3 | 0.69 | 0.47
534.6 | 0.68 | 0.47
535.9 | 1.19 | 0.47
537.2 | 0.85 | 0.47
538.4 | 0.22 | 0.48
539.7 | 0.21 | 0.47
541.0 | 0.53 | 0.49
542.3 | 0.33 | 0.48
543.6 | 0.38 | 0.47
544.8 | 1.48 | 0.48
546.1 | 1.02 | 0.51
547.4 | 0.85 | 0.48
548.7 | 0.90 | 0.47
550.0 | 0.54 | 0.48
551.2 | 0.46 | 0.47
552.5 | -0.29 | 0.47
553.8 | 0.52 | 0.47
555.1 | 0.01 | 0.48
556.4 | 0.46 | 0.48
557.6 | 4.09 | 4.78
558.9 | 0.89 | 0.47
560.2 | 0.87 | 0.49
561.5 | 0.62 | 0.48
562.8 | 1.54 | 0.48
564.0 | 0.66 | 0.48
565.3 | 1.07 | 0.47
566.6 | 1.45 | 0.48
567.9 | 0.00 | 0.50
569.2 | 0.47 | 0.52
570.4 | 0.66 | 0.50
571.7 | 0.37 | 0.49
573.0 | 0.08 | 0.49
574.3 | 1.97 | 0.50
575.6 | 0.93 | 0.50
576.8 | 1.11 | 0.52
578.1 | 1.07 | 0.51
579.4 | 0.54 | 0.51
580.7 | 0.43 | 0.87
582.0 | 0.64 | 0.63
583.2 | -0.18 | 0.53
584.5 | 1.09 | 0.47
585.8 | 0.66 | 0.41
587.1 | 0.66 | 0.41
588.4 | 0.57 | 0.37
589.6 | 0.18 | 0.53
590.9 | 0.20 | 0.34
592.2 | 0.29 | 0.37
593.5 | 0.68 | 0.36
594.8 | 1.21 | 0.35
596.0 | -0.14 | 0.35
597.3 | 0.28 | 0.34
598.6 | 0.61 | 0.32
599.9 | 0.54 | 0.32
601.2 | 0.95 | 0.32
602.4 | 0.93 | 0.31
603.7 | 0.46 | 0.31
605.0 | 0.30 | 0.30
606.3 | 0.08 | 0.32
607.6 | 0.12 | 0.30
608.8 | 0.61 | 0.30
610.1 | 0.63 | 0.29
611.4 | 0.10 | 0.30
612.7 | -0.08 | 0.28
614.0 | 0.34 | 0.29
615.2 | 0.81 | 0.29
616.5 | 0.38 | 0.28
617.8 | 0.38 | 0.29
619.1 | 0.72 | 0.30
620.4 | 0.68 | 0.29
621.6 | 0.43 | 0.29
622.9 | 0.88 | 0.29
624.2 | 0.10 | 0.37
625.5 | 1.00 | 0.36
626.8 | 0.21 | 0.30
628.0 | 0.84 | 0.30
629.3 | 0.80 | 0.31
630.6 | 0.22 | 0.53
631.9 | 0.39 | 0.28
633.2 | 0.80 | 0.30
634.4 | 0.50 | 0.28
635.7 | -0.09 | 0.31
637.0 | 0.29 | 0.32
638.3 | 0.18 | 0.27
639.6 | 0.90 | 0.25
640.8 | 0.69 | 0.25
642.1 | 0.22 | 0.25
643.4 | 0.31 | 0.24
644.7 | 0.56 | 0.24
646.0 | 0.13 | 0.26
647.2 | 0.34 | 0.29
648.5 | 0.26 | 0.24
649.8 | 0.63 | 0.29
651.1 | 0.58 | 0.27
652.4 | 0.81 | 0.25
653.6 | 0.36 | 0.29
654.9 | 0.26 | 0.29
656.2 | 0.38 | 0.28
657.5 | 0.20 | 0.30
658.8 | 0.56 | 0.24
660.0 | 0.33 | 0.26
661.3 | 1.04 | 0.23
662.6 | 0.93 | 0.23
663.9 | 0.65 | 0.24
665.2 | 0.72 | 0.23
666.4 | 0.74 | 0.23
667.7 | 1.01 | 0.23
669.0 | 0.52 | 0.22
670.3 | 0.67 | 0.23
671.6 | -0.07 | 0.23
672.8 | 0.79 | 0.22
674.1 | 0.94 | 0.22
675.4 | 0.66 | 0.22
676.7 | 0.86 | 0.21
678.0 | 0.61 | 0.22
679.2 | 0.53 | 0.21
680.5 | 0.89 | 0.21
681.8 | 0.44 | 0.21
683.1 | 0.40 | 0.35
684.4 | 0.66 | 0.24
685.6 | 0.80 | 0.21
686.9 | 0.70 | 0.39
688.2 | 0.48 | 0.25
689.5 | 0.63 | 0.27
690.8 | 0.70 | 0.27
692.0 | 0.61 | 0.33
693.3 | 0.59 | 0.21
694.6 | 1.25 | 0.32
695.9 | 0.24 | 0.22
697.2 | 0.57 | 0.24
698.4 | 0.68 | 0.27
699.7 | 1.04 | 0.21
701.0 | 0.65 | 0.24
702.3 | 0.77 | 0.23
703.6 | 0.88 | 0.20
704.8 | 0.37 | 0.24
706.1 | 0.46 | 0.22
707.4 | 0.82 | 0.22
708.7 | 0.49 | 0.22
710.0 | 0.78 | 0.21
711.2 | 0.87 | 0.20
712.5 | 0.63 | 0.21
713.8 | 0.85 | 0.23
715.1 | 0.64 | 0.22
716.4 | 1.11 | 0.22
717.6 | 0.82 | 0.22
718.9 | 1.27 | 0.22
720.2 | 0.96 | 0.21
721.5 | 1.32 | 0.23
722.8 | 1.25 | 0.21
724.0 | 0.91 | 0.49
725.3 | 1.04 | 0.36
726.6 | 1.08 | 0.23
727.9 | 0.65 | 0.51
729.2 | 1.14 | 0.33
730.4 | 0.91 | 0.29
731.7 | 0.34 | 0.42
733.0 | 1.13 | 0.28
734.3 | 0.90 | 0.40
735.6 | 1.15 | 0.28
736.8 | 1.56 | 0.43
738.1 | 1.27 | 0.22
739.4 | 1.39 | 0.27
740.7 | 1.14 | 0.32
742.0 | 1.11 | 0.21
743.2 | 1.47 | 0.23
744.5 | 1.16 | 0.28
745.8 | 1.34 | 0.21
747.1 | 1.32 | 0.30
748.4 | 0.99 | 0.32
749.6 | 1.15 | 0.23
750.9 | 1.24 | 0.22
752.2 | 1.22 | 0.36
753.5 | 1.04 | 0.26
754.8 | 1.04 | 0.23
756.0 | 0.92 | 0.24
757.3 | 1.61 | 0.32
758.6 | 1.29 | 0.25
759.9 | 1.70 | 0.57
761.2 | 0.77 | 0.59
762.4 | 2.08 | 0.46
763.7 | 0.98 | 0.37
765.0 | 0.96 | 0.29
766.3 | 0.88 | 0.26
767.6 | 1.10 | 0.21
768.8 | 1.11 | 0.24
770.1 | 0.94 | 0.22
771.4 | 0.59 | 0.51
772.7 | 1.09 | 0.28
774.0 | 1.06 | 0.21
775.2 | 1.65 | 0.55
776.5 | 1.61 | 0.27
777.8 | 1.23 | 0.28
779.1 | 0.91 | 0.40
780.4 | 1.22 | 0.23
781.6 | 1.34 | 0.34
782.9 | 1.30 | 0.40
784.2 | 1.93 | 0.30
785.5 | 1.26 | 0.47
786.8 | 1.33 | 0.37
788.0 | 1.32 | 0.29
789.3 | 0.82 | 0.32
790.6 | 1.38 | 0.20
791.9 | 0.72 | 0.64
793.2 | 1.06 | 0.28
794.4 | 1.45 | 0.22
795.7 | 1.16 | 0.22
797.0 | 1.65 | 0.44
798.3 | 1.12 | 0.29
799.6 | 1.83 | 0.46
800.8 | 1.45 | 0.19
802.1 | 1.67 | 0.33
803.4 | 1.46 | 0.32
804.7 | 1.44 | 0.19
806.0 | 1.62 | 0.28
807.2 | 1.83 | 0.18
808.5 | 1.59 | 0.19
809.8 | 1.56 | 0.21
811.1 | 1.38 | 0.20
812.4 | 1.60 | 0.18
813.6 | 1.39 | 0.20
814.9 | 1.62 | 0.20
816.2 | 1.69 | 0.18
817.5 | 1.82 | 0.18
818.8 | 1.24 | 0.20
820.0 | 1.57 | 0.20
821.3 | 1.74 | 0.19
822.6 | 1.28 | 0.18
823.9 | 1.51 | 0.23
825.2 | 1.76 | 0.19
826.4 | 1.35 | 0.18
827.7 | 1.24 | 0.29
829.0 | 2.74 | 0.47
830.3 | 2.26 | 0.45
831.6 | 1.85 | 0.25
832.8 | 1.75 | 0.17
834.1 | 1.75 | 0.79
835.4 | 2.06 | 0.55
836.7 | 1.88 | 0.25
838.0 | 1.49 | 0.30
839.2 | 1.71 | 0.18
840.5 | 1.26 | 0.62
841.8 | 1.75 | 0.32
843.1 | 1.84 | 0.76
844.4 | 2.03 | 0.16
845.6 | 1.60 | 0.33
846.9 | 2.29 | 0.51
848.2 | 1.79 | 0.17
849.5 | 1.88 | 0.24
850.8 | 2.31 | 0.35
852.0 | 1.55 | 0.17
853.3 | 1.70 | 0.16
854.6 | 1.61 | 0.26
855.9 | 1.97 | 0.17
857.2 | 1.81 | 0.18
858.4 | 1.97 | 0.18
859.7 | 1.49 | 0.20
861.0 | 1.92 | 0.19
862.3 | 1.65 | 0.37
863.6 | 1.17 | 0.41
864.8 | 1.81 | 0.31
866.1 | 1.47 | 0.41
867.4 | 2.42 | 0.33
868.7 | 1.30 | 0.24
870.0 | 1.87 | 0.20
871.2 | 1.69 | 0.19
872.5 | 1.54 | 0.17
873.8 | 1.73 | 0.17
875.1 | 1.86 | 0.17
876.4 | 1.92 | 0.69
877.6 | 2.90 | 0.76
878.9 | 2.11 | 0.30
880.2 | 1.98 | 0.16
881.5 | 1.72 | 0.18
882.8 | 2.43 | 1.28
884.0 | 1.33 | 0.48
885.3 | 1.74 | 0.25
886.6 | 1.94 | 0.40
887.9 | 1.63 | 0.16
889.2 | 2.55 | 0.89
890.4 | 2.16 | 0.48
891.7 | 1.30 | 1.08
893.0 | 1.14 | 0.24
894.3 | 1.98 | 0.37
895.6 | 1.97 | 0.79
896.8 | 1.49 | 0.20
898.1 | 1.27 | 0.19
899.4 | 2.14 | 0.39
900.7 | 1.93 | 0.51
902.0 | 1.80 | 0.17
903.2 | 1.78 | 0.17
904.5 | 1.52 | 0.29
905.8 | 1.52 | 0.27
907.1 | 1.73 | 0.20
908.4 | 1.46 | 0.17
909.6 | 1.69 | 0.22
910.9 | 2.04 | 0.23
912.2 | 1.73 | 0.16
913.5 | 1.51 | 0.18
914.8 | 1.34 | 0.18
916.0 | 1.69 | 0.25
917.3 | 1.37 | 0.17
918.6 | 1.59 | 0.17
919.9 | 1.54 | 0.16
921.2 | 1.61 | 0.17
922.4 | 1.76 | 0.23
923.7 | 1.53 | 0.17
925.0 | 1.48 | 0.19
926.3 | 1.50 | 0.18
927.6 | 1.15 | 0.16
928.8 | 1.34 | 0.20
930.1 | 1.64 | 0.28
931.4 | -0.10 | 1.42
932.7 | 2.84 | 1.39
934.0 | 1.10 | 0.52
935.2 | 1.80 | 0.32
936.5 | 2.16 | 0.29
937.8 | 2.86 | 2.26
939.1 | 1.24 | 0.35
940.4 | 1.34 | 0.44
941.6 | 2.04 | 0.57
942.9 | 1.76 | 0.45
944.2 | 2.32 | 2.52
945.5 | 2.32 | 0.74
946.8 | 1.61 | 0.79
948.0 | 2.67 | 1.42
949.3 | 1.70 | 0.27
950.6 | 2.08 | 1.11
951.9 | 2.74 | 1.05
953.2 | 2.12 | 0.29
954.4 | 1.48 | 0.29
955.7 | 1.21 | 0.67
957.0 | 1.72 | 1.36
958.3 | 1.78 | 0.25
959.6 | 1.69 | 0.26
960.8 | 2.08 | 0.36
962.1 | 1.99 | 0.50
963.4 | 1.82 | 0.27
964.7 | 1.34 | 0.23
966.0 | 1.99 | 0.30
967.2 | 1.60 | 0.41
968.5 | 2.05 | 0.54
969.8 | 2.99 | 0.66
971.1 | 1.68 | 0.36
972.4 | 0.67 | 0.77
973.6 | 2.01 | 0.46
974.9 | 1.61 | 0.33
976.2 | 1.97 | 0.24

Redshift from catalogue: 0.79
